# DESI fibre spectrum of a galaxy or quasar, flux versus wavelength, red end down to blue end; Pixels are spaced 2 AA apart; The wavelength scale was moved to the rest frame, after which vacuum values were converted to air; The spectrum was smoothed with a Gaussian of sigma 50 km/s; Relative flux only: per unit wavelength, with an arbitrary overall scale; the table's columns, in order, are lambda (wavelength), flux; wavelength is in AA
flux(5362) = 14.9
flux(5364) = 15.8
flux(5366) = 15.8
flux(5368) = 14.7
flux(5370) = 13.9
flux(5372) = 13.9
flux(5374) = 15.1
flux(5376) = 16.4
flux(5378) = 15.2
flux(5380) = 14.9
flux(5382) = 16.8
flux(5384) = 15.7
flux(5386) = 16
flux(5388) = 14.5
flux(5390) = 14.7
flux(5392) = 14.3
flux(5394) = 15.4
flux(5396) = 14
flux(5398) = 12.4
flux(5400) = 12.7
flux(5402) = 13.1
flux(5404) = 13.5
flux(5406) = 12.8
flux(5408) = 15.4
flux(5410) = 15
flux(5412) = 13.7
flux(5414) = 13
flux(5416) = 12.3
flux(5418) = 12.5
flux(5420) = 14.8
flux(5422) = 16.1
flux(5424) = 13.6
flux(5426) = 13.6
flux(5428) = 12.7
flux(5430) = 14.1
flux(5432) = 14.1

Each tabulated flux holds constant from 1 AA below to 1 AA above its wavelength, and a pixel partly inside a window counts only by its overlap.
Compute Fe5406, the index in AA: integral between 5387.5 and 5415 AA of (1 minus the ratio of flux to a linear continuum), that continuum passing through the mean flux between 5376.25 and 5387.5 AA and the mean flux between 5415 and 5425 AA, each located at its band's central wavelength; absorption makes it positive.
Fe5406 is 1.6 AA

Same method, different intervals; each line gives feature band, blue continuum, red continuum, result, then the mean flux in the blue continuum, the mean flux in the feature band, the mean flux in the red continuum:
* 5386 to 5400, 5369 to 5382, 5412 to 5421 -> 0.0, 15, 14.2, 13.2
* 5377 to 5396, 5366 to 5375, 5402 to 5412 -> -1.2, 14.6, 15.2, 14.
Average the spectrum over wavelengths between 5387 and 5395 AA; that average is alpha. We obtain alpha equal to 14.7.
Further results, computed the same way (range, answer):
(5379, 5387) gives 15.8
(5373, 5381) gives 15.4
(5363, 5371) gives 15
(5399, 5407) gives 13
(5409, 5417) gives 13.5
